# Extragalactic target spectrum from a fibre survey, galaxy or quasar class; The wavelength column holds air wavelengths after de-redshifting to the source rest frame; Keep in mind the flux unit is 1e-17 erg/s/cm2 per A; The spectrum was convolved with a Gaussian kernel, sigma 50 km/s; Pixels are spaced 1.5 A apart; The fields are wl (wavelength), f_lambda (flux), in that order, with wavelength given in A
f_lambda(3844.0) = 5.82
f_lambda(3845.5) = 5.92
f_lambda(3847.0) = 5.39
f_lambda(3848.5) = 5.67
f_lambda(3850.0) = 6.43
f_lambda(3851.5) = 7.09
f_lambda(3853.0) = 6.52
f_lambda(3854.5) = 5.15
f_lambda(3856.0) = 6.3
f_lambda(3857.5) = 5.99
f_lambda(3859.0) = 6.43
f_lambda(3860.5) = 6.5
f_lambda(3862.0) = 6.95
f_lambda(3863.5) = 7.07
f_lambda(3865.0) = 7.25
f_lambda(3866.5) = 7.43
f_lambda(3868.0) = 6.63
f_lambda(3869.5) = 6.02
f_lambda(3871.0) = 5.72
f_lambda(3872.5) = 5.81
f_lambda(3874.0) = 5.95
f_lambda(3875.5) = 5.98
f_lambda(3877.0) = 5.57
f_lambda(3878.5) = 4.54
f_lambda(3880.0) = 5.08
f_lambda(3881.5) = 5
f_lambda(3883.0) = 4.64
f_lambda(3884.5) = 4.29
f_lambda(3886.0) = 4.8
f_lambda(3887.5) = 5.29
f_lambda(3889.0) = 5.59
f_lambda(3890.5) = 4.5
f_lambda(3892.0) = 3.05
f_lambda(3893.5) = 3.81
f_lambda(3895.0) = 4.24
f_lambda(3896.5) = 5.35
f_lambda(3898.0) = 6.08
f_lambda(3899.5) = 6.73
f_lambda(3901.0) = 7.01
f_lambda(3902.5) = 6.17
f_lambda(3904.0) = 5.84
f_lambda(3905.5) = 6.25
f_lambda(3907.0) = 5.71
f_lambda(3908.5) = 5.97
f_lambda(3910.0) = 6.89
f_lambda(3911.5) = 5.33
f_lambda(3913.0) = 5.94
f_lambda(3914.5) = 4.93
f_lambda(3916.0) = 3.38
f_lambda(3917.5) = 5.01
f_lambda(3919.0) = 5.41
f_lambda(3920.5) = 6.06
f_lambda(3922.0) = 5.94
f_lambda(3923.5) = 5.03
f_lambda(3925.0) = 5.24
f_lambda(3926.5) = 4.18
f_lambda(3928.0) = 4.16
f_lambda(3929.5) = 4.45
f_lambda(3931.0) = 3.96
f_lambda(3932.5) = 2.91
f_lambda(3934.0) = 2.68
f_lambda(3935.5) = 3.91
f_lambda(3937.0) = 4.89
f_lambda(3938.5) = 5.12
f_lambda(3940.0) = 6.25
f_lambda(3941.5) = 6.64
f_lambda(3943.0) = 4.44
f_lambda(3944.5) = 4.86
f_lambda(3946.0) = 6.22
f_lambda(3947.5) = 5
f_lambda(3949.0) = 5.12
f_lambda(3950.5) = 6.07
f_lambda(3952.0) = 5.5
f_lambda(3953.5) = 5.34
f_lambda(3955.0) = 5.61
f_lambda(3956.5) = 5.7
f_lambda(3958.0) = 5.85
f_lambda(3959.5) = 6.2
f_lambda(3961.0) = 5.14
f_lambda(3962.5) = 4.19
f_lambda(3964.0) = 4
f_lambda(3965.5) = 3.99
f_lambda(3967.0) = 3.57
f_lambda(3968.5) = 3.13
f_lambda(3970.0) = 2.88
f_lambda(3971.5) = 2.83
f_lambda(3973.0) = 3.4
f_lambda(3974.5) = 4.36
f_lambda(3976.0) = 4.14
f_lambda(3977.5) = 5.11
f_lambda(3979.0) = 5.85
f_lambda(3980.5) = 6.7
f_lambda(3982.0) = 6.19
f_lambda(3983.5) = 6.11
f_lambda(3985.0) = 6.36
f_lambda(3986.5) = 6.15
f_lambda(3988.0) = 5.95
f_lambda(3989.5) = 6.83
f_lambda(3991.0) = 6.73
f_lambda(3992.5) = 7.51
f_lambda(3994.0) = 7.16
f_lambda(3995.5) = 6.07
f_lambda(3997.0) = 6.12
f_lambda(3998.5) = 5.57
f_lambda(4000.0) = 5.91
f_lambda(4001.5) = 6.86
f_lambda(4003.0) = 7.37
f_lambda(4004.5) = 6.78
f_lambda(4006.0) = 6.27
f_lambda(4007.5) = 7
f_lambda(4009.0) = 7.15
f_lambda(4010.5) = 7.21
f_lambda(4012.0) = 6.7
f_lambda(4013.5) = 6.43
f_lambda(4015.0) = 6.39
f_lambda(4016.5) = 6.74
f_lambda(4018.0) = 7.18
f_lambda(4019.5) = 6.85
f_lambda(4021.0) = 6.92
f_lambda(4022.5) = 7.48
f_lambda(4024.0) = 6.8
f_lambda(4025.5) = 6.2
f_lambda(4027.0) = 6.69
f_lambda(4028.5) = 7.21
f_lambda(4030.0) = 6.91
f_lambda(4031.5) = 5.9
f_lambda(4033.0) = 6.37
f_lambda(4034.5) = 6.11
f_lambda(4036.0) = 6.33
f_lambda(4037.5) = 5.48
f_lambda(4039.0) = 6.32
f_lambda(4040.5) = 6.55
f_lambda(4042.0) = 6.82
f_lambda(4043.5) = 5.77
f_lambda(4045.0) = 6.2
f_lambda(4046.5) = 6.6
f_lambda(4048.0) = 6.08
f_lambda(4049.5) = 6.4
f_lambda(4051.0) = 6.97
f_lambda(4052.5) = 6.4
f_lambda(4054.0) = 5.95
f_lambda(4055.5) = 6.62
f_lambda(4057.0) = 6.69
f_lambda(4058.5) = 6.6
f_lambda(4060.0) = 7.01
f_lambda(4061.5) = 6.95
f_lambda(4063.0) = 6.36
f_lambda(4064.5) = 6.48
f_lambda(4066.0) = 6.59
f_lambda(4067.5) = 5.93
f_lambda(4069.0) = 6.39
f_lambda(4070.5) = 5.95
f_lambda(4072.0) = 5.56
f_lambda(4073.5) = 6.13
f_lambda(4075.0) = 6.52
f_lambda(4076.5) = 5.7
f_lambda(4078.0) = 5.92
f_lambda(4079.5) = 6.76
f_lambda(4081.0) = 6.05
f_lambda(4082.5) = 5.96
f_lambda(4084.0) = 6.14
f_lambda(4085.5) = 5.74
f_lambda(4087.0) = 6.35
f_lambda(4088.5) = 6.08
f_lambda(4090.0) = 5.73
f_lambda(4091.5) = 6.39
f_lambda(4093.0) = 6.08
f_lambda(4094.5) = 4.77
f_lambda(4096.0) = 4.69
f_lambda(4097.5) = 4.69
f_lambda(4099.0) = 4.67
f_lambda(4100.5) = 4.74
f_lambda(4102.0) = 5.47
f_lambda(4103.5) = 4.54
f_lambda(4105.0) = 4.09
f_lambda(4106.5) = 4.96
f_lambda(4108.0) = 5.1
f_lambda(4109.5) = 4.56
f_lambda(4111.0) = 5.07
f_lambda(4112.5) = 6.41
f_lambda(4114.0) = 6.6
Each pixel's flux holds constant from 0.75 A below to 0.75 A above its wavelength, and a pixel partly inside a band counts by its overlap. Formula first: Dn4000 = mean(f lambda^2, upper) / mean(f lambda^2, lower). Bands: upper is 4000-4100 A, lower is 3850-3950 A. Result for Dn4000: 1.3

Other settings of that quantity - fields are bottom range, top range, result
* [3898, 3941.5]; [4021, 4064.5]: 1.32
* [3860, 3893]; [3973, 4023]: 1.21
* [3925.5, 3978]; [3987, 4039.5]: 1.48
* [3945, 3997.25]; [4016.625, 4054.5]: 1.26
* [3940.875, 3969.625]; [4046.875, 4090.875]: 1.32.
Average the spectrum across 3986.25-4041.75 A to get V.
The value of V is 6.61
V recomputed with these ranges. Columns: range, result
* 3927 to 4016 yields 5.44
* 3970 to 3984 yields 4.83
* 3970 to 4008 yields 5.91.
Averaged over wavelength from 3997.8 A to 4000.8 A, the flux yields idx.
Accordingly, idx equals 5.76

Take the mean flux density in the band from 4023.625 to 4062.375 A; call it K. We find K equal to 6.46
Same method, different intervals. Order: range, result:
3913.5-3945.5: 4.76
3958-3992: 5.03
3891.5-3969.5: 5.09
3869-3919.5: 5.35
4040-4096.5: 6.21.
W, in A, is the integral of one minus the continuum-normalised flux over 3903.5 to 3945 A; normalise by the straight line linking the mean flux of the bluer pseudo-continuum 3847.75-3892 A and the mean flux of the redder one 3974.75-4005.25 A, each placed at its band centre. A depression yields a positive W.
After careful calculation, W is 6.6 A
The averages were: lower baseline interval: 5.82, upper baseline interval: 6.24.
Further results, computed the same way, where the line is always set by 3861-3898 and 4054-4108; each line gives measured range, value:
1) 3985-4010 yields -3.94 A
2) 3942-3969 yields 2.79 A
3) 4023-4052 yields -3.24 A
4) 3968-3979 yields 3.49 A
